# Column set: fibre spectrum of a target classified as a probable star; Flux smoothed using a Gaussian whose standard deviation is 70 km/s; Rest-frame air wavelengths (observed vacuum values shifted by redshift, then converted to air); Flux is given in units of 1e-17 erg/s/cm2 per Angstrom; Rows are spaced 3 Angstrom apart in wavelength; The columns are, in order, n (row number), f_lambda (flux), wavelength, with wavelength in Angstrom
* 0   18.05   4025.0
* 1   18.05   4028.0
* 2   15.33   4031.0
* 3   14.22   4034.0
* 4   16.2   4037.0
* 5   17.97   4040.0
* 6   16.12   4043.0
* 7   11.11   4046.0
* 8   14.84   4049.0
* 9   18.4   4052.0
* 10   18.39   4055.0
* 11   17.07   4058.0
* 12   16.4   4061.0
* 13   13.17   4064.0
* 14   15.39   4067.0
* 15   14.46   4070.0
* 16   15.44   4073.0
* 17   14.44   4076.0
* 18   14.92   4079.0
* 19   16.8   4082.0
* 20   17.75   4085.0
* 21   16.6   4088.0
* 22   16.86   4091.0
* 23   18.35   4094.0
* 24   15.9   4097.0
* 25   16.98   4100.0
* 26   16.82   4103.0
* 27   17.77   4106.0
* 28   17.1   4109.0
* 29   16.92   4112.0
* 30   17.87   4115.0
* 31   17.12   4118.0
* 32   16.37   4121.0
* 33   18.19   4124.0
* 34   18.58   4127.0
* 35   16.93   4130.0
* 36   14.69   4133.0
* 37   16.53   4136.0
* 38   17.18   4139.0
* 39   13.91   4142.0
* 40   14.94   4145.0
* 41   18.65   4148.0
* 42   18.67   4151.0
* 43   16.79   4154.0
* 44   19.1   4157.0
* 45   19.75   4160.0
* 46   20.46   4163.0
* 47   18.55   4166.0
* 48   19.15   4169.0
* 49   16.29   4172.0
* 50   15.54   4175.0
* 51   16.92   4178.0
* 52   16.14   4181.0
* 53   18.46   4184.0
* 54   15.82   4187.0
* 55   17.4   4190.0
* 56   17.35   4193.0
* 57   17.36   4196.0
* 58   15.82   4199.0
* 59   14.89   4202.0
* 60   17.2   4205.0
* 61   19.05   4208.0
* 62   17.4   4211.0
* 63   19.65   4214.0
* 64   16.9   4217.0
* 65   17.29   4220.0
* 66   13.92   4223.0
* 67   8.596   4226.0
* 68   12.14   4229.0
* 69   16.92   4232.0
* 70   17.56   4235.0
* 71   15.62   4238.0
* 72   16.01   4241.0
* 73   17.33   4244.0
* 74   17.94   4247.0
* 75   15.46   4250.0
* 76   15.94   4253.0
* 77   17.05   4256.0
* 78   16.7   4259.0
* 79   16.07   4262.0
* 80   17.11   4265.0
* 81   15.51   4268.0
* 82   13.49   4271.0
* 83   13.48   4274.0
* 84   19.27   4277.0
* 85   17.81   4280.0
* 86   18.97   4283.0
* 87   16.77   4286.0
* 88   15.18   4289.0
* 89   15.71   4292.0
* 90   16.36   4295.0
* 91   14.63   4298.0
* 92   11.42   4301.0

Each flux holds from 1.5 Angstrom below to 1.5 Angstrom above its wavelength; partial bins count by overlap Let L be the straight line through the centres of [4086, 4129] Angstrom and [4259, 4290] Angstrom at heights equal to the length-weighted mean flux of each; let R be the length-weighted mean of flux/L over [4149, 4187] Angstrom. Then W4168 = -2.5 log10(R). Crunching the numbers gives -0.06 mag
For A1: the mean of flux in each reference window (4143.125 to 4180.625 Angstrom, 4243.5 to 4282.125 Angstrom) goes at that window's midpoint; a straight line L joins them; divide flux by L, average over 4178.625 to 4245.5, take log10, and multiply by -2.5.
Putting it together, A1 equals 0.05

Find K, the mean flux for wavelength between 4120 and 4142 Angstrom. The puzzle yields 16.7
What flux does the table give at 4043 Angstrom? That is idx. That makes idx 16.12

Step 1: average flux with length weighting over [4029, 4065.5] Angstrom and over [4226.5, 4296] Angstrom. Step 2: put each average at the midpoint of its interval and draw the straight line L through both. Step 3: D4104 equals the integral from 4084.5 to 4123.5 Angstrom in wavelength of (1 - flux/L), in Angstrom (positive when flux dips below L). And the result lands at -3.0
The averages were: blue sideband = 15.8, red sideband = 16.2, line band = 17.1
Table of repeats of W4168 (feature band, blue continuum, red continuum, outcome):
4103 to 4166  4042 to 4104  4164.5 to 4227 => -0.07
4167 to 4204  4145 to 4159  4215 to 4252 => 0.01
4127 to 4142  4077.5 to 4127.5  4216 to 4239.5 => 0.01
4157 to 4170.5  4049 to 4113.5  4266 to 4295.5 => -0.19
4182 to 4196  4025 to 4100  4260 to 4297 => -0.07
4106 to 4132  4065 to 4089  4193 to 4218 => -0.08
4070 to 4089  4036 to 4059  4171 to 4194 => 0.03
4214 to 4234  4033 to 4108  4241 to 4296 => 0.11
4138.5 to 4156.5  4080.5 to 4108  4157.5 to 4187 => 0.05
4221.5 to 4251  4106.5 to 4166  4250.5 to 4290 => 0.10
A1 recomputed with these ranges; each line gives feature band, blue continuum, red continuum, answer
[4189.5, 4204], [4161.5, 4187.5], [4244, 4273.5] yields 0.04 mag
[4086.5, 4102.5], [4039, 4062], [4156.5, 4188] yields -0.01 mag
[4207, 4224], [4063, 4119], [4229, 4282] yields -0.07 mag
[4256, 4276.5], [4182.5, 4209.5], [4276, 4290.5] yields 0.11 mag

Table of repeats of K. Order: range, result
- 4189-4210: 17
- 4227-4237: 15.2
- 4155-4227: 17.1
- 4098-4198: 17.3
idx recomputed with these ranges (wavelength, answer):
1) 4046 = 11.11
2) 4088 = 16.6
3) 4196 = 17.36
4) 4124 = 18.19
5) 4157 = 19.1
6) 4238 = 15.62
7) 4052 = 18.4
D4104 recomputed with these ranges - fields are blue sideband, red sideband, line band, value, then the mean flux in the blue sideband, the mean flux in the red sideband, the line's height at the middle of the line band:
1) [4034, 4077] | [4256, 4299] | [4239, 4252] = -0.35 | 15.6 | 16.3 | 16.2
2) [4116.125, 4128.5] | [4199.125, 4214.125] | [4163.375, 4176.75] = -0.17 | 17.6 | 17.3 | 17.4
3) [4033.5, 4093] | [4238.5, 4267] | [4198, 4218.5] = -1.13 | 15.9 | 16.6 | 16.4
